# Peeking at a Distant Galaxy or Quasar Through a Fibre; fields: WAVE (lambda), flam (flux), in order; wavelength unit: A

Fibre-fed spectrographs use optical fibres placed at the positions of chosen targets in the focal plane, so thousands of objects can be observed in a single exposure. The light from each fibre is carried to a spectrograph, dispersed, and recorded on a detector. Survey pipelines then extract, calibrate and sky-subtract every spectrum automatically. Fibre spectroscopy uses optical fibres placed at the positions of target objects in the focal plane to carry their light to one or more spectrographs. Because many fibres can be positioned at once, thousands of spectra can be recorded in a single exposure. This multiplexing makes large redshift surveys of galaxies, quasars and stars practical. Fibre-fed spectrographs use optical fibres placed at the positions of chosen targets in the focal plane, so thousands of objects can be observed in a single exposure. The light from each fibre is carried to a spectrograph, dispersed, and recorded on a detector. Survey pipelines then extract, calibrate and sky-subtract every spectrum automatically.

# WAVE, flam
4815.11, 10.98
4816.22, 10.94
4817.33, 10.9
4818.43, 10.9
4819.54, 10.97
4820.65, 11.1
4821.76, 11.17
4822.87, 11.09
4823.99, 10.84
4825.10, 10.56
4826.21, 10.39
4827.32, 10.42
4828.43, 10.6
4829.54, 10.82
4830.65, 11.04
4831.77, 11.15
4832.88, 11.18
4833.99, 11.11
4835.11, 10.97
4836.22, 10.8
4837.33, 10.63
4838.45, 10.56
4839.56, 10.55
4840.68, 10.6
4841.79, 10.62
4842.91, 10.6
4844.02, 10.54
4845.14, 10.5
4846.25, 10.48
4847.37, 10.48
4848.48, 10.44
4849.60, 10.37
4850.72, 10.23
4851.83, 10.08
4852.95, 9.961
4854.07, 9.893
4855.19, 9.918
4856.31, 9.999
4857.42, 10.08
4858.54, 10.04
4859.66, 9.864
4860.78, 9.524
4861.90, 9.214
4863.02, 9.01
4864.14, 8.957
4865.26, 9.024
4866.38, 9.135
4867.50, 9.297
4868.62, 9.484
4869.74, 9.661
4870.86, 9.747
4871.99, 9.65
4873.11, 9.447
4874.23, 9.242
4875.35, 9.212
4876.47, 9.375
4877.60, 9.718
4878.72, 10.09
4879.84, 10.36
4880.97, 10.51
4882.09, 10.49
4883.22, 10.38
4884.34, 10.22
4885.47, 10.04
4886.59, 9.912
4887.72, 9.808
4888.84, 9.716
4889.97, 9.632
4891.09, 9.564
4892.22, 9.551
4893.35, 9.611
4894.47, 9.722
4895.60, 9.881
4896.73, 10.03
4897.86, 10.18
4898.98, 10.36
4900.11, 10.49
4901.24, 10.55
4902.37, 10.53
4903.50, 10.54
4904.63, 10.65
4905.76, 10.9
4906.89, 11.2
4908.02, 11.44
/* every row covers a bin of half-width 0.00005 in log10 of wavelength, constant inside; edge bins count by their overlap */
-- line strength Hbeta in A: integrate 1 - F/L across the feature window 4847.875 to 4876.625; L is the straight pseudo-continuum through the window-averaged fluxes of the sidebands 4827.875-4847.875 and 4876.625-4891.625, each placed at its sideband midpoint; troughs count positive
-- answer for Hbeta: 2.0 A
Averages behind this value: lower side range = 10.7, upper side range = 10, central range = 9.66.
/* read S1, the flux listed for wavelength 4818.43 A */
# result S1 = 10.9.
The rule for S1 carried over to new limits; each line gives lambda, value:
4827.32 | 10.42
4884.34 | 10.22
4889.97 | 9.632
